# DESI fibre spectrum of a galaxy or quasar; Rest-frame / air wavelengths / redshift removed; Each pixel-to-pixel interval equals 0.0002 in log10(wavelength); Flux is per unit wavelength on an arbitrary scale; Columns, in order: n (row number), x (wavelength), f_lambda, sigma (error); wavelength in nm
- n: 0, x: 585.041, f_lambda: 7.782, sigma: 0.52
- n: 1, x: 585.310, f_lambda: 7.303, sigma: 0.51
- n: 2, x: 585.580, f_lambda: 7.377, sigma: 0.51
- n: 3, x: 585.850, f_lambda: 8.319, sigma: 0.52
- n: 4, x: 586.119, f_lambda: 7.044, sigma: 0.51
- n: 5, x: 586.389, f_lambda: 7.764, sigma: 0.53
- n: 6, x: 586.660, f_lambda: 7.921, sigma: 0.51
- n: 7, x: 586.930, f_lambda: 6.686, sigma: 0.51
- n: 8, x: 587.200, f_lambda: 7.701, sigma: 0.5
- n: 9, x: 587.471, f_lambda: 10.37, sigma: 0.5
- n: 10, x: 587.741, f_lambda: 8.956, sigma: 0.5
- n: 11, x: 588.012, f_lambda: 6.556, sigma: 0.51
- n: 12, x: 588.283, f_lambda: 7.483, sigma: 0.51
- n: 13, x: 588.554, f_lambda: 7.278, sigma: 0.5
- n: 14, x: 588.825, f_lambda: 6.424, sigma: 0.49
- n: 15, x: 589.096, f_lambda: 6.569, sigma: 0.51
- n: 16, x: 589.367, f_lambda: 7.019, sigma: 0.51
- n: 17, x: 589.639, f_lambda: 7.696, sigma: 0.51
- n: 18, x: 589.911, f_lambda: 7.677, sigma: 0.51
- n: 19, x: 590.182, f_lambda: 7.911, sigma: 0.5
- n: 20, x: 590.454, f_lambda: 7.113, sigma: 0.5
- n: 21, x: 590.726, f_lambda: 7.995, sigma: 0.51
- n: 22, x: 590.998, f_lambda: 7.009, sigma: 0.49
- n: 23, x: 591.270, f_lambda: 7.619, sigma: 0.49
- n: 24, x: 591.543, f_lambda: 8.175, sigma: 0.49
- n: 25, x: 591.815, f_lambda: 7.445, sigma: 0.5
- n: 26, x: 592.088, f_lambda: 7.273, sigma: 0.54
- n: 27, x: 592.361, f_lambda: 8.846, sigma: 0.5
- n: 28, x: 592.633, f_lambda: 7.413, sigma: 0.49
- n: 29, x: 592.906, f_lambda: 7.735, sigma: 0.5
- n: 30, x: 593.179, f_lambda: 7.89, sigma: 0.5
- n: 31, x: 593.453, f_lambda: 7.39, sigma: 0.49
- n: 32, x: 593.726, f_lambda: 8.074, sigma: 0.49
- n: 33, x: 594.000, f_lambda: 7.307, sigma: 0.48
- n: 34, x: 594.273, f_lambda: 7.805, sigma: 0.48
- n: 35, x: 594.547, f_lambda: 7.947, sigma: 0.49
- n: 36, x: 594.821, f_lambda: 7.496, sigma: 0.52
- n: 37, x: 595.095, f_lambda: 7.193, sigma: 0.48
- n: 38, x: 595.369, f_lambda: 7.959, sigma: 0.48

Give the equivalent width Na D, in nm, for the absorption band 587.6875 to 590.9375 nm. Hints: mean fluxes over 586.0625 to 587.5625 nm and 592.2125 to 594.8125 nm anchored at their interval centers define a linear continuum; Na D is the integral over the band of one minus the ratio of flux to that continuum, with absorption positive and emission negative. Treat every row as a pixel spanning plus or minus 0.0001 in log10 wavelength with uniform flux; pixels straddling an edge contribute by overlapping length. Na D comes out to 0.21 nm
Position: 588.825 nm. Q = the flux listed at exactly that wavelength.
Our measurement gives 6.424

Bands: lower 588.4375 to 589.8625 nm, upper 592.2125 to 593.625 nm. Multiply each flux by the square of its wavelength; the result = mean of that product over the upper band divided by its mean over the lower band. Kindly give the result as 1.13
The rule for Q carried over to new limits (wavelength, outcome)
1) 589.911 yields 7.677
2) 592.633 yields 7.413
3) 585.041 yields 7.782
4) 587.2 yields 7.701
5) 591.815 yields 7.445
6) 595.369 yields 7.959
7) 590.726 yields 7.995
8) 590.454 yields 7.113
